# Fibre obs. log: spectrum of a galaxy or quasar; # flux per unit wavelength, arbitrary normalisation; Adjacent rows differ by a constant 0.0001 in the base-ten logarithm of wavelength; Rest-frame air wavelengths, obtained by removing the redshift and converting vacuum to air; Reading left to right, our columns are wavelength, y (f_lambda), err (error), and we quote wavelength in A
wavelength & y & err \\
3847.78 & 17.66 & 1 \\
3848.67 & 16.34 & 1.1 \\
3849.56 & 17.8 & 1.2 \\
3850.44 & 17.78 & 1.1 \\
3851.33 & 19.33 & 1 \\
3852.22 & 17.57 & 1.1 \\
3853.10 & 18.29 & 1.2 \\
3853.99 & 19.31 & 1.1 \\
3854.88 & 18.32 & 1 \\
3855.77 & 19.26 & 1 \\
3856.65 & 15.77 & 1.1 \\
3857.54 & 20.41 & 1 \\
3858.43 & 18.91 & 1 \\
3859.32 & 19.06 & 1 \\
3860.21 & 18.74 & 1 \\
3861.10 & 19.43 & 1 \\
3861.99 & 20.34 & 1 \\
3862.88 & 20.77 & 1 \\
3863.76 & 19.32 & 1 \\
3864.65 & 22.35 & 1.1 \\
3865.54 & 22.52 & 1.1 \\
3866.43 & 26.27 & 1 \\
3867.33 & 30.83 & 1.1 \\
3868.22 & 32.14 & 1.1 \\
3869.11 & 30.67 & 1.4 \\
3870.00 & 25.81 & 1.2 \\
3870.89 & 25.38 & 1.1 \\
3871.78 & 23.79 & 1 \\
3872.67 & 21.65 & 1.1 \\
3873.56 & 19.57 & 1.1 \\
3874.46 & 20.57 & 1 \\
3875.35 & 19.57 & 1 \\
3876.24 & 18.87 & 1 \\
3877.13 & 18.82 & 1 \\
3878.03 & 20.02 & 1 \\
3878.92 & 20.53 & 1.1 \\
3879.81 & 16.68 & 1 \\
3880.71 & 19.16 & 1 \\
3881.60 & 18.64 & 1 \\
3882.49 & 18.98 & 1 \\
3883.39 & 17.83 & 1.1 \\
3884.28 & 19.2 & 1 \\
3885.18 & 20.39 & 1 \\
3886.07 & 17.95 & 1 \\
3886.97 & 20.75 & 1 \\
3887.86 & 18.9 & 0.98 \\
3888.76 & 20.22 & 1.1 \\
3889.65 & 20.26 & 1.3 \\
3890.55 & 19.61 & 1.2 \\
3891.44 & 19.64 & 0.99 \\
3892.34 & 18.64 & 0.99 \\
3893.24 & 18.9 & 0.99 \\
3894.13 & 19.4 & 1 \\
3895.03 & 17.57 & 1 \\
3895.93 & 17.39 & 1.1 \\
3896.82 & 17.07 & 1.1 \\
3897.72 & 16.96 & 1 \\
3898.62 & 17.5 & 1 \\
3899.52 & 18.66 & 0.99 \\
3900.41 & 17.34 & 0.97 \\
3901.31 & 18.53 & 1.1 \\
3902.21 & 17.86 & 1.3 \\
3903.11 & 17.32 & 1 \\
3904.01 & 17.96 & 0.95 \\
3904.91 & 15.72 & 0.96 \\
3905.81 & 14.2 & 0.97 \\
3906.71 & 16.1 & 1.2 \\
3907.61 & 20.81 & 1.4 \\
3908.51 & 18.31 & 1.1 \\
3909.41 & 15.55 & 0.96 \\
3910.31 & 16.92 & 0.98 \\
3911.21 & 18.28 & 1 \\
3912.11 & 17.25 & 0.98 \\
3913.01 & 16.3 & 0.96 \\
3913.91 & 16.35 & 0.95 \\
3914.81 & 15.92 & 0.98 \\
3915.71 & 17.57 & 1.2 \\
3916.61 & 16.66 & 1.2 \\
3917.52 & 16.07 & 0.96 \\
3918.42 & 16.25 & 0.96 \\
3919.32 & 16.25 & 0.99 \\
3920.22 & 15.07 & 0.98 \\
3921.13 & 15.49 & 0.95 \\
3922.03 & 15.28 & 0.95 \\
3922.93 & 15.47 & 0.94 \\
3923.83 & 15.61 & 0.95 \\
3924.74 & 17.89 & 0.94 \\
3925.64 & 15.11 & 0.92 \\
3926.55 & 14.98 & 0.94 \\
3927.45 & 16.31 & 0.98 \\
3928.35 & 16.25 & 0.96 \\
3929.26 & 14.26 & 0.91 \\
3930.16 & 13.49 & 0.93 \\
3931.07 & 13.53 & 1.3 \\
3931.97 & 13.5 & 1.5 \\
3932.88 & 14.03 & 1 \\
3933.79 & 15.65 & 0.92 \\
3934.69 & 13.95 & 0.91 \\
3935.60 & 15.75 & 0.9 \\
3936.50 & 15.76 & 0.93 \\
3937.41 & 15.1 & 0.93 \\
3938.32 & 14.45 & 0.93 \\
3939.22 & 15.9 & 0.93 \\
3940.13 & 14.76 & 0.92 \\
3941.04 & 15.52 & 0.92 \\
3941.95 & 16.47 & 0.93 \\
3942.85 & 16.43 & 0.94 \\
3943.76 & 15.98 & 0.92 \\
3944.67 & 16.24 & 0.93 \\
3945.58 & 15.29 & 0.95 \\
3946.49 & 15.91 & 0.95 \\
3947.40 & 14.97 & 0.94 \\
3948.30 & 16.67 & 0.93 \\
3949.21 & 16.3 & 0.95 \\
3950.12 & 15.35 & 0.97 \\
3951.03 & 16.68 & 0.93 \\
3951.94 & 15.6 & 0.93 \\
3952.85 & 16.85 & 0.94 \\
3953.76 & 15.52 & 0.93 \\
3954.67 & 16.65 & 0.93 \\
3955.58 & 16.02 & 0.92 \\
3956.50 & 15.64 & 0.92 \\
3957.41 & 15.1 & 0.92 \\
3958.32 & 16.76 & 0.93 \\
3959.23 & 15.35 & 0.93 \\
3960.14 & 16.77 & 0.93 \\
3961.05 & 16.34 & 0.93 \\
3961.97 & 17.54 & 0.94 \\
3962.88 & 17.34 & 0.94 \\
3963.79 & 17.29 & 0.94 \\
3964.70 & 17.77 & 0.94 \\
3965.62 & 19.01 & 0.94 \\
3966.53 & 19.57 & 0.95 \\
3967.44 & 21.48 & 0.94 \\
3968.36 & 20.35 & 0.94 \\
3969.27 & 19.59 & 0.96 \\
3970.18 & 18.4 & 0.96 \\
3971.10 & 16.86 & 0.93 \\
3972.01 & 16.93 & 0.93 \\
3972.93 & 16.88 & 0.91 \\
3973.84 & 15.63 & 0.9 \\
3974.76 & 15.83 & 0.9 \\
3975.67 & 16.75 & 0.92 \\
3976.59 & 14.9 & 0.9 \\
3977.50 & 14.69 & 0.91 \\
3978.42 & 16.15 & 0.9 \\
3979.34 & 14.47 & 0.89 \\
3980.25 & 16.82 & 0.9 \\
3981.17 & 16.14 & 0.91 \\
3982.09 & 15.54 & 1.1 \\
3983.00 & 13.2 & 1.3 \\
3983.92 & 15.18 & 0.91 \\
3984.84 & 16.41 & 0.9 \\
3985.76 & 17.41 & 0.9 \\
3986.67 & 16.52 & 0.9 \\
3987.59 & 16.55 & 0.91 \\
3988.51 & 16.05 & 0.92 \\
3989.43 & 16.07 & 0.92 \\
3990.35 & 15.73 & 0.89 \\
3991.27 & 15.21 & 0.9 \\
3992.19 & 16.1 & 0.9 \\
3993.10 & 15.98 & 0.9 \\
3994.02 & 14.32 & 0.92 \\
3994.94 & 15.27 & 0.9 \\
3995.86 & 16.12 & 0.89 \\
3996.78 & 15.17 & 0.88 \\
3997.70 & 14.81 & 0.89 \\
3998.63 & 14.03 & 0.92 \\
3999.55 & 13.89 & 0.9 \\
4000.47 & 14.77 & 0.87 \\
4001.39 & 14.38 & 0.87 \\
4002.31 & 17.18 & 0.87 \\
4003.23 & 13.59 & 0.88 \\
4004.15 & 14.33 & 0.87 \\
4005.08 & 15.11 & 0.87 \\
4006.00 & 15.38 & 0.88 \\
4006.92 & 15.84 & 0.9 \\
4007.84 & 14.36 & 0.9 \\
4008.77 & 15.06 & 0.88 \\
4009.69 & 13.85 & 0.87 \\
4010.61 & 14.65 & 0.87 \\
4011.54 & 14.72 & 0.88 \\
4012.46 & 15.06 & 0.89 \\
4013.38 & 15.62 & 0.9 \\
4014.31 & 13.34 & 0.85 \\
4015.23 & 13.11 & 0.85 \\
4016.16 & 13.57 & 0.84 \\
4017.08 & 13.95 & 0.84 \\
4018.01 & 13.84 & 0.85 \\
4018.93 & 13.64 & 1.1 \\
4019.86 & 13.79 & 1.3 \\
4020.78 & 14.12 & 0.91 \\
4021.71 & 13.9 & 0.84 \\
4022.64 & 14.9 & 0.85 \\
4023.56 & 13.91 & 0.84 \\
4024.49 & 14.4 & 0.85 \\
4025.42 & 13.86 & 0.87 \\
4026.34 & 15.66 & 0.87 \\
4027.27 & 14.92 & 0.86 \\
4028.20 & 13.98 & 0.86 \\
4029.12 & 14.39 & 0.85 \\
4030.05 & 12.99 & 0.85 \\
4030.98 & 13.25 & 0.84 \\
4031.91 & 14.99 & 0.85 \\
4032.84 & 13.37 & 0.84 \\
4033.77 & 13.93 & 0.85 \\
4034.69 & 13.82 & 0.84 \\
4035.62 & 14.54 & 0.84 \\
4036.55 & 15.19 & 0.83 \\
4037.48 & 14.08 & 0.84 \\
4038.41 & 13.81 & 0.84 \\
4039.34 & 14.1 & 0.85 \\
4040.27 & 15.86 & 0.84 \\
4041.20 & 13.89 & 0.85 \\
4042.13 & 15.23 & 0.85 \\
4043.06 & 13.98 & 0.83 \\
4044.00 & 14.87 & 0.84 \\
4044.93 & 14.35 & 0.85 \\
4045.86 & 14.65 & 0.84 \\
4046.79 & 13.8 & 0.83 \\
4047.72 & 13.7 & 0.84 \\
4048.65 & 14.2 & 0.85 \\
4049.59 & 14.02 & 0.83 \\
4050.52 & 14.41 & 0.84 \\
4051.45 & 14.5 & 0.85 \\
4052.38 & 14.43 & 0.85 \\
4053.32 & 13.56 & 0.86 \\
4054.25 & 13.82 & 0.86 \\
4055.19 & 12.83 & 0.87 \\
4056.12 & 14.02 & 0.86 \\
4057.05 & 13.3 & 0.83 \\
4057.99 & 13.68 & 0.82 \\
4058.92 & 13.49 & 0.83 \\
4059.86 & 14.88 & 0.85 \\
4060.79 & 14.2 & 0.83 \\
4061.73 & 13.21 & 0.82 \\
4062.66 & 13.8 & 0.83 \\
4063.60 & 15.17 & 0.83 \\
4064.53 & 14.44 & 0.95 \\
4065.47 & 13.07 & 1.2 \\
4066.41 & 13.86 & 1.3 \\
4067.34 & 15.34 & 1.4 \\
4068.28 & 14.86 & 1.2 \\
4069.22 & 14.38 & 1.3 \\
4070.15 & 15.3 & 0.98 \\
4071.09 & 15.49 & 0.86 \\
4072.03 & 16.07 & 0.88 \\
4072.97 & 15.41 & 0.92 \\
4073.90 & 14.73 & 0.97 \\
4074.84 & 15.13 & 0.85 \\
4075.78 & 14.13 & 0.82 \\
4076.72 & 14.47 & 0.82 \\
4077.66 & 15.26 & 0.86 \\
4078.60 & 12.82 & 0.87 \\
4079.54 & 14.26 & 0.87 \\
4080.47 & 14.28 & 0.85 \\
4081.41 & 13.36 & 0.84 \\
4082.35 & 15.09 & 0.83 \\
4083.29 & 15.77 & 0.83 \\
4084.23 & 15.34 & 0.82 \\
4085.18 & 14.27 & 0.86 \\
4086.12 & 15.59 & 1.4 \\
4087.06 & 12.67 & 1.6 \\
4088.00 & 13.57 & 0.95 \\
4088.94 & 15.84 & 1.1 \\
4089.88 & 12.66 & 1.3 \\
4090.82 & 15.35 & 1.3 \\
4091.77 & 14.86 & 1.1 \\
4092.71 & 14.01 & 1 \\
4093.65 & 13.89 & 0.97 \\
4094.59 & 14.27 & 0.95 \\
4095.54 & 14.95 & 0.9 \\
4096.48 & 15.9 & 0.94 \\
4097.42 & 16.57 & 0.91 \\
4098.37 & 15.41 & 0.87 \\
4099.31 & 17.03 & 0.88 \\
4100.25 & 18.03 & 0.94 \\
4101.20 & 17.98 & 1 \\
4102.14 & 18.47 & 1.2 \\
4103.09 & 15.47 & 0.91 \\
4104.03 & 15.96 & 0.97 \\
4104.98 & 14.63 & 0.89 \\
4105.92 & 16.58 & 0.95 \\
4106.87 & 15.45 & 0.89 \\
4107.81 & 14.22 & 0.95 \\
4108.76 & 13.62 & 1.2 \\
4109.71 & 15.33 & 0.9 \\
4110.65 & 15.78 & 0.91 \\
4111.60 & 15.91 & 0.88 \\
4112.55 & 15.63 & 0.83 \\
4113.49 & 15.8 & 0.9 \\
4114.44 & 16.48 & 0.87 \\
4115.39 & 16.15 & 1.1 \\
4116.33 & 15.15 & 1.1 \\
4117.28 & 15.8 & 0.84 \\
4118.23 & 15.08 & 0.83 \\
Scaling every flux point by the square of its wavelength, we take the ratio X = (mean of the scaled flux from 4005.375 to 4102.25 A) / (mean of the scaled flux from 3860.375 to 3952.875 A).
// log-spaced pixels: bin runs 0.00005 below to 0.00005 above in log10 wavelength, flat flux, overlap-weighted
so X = 0.87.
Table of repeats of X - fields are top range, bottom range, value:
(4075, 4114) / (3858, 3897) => 0.81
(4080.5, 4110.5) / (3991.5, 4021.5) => 1.09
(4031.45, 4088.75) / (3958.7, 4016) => 0.93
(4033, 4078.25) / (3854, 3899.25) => 0.77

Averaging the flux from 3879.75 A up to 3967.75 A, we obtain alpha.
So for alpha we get 16.8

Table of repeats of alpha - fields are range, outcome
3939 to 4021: 15.8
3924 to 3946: 15.3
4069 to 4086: 14.8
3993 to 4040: 14.4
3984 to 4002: 15.5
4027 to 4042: 14.2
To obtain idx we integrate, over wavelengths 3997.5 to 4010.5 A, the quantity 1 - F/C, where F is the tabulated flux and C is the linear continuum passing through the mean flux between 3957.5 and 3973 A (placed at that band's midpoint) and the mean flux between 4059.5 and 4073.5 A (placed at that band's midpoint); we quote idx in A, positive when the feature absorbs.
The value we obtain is 1.5 A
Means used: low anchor 17.9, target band 14.7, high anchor 14.6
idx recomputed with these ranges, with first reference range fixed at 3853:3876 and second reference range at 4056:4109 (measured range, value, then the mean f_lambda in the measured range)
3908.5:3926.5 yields 3.5 A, 16.3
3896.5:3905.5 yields 1.4 A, 17.4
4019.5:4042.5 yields 3.1 A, 14.3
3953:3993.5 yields 3.9 A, 16.6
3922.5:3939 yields 3.9 A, 15.1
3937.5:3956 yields 3.3 A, 15.9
